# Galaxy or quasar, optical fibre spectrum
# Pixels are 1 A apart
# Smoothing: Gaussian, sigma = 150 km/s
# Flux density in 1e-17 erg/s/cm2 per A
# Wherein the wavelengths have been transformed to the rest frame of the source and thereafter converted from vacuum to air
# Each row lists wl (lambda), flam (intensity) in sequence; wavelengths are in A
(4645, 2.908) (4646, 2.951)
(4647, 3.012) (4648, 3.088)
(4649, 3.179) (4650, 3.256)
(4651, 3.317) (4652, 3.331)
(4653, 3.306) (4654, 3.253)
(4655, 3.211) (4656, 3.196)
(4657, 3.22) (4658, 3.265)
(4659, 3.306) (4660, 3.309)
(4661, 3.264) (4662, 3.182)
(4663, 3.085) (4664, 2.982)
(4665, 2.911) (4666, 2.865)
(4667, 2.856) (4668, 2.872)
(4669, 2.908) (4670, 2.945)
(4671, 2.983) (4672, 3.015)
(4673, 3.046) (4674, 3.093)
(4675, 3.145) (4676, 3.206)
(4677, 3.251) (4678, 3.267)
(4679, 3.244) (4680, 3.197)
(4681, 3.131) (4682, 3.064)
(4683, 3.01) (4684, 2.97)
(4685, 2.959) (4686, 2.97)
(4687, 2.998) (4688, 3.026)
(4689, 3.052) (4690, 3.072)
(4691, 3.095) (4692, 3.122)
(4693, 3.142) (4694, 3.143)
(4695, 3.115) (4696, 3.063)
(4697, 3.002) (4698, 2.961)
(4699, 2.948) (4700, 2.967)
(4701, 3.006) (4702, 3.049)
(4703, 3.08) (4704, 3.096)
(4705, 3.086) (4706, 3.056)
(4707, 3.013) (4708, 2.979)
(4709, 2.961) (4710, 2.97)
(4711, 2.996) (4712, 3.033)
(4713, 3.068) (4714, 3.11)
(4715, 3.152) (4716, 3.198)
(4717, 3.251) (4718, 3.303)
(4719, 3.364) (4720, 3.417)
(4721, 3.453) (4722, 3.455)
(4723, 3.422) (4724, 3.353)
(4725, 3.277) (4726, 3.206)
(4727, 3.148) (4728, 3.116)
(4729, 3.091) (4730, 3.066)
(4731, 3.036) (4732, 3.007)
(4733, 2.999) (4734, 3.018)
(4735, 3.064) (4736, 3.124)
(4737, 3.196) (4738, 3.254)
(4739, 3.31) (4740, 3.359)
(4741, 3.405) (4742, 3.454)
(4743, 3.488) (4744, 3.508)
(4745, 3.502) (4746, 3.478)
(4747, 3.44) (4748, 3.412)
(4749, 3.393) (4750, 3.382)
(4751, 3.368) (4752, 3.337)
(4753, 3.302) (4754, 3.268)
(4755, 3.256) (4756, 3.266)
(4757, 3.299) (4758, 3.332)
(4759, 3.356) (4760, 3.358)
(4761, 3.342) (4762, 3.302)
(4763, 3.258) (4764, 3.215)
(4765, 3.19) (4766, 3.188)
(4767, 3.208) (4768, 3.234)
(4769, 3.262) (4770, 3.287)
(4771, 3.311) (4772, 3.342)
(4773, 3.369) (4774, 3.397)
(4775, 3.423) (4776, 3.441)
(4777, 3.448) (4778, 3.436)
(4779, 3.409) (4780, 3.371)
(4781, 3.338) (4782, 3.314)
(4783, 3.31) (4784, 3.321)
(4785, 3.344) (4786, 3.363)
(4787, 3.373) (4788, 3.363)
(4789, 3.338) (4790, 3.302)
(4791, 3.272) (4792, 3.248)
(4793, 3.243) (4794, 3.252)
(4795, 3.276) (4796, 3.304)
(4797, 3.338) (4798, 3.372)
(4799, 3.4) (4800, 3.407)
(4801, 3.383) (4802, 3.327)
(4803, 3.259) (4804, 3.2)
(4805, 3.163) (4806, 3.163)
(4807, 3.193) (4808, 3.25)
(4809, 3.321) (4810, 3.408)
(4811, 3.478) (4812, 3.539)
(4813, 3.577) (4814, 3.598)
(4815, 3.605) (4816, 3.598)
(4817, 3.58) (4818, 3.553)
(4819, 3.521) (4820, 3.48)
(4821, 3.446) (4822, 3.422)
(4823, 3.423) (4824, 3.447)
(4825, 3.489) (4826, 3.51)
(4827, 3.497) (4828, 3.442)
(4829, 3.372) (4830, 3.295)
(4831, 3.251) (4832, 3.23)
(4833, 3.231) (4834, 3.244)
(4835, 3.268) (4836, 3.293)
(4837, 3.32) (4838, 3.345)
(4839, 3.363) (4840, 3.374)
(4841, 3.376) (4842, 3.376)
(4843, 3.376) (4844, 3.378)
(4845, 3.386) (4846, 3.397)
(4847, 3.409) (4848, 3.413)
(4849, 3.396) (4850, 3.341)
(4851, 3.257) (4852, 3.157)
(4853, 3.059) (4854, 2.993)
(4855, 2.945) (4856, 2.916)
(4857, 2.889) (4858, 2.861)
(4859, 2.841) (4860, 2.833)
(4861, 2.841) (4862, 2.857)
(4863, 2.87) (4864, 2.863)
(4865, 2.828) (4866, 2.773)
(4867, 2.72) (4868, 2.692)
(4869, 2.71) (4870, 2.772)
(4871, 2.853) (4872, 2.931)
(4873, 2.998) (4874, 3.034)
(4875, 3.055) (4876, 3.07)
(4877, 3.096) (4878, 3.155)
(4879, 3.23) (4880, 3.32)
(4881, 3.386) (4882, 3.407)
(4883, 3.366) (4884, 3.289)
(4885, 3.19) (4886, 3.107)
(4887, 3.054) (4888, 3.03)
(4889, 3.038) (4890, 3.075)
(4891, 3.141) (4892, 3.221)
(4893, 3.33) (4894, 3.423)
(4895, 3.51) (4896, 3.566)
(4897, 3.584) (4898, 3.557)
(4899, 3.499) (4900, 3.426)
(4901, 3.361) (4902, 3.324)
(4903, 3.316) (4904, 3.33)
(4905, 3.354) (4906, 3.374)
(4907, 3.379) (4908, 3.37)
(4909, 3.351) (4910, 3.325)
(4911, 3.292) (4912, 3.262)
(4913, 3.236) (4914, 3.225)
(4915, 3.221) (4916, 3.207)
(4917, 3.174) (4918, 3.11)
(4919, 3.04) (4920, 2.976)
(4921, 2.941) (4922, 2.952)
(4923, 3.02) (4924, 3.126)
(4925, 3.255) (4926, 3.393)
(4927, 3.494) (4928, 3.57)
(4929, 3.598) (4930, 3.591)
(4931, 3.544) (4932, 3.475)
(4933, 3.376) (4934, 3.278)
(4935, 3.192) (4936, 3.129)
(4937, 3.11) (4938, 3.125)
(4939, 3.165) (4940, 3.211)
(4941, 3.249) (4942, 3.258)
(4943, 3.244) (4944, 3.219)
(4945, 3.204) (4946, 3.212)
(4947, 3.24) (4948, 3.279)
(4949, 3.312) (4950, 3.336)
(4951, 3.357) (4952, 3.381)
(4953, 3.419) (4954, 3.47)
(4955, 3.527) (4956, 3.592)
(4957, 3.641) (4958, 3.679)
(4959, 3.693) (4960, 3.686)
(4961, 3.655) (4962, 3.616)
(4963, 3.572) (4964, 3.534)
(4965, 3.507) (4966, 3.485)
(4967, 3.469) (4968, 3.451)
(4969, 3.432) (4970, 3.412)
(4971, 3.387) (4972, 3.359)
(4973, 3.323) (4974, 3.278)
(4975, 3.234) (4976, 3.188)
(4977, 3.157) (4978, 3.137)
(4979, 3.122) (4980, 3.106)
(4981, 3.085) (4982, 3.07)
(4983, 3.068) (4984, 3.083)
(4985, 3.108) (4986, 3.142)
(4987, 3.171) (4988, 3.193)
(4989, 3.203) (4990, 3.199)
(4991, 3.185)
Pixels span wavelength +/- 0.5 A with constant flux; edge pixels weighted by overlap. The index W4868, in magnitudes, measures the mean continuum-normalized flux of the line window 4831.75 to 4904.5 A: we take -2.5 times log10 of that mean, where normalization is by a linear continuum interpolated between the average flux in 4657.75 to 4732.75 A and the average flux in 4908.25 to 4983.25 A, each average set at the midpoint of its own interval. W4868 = 0.03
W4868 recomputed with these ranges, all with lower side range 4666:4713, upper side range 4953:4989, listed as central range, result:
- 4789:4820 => -0.066 mag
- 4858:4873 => 0.151 mag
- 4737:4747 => -0.101 mag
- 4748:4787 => -0.065 mag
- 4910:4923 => 0.054 mag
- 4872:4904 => 0.003 mag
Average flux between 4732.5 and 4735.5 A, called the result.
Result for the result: 3.03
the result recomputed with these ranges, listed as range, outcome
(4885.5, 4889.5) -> 3.06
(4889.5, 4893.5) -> 3.19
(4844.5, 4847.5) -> 3.4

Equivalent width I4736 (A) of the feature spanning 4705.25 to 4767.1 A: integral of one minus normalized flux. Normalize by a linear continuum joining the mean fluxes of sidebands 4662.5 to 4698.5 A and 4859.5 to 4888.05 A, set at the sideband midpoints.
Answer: -4.2 A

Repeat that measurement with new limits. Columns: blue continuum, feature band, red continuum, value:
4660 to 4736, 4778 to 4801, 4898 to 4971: -1.02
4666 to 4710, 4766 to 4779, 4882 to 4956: -0.86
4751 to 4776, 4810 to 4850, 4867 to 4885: -3.16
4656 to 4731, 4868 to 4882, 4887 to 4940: 0.89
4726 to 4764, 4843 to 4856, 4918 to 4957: 0.12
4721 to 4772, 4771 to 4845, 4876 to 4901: -1.95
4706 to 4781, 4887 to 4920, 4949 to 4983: 0.67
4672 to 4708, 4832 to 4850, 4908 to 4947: -0.92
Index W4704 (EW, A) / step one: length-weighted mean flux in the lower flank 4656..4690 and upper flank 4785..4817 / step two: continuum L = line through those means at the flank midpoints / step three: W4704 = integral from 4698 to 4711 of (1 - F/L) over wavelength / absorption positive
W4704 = 0.6 A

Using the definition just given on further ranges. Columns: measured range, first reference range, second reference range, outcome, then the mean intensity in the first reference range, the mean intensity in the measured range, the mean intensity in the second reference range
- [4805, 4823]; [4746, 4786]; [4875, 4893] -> -1.0 A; 3.33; 3.45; 3.19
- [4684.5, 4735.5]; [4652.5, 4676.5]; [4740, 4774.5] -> 1.7 A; 3.1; 3.11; 3.34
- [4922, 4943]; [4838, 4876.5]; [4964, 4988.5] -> -0.8 A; 3.06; 3.3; 3.25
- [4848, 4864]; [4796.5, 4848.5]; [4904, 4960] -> 1.7 A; 3.39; 3.01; 3.31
